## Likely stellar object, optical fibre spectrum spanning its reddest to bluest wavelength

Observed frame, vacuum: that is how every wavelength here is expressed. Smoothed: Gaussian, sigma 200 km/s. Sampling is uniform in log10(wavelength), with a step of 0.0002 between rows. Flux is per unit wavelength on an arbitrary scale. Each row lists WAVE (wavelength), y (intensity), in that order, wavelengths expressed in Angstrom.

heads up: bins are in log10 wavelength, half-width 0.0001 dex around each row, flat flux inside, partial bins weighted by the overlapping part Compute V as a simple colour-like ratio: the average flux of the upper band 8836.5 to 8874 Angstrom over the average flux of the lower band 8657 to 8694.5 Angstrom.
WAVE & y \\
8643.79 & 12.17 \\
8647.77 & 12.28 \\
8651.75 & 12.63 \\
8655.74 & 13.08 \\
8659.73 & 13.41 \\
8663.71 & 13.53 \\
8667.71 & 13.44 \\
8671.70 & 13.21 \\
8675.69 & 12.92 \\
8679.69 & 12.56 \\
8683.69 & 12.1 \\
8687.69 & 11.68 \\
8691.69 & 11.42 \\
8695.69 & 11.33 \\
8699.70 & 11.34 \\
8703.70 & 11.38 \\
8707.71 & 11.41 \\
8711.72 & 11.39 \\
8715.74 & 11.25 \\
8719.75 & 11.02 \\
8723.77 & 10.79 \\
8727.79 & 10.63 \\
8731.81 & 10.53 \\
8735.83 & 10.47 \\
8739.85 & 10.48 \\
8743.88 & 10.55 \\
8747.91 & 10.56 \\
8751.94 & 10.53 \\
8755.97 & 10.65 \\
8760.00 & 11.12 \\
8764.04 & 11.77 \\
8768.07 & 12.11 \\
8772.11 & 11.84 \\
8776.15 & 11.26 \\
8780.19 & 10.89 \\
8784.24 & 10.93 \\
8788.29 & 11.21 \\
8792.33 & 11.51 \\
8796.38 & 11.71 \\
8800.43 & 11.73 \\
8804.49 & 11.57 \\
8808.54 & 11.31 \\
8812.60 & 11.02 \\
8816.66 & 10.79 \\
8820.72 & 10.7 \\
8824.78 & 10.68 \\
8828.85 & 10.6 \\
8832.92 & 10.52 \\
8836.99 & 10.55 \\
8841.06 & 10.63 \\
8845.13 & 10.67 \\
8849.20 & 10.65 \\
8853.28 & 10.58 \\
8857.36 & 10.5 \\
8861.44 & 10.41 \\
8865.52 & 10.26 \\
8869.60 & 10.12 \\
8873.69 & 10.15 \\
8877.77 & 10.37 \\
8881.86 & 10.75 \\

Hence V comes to 0.8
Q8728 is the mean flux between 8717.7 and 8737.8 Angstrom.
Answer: 10.7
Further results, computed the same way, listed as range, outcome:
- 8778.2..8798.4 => 11.2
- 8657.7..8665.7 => 13.5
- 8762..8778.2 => 11.7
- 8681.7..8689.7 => 11.9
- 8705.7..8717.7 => 11.3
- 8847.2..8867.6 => 10.5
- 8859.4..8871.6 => 10.3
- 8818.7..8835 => 10.6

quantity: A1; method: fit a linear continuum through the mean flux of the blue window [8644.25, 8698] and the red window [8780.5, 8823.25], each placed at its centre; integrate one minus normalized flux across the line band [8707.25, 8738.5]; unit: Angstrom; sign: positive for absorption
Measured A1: 2.95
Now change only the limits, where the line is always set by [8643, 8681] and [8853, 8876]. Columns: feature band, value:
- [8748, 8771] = 0.9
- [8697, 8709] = 1.0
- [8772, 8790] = 0.4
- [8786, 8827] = -0.5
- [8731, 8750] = 2.3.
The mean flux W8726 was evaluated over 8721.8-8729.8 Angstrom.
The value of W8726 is 10.7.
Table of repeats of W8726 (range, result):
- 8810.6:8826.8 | 10.8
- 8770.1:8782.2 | 11.3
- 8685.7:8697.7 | 11.5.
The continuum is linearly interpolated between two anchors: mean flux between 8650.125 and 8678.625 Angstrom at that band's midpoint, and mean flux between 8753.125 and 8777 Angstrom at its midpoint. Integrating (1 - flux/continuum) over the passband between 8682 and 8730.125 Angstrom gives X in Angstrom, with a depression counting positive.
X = 4.4 Angstrom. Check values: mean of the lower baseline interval 13.2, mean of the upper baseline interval 11.4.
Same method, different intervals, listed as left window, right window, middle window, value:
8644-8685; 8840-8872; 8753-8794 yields 0.7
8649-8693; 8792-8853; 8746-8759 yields 1.3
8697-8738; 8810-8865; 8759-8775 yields -1.3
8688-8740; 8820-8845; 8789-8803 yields -1.1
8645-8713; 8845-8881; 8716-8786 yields 3.6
